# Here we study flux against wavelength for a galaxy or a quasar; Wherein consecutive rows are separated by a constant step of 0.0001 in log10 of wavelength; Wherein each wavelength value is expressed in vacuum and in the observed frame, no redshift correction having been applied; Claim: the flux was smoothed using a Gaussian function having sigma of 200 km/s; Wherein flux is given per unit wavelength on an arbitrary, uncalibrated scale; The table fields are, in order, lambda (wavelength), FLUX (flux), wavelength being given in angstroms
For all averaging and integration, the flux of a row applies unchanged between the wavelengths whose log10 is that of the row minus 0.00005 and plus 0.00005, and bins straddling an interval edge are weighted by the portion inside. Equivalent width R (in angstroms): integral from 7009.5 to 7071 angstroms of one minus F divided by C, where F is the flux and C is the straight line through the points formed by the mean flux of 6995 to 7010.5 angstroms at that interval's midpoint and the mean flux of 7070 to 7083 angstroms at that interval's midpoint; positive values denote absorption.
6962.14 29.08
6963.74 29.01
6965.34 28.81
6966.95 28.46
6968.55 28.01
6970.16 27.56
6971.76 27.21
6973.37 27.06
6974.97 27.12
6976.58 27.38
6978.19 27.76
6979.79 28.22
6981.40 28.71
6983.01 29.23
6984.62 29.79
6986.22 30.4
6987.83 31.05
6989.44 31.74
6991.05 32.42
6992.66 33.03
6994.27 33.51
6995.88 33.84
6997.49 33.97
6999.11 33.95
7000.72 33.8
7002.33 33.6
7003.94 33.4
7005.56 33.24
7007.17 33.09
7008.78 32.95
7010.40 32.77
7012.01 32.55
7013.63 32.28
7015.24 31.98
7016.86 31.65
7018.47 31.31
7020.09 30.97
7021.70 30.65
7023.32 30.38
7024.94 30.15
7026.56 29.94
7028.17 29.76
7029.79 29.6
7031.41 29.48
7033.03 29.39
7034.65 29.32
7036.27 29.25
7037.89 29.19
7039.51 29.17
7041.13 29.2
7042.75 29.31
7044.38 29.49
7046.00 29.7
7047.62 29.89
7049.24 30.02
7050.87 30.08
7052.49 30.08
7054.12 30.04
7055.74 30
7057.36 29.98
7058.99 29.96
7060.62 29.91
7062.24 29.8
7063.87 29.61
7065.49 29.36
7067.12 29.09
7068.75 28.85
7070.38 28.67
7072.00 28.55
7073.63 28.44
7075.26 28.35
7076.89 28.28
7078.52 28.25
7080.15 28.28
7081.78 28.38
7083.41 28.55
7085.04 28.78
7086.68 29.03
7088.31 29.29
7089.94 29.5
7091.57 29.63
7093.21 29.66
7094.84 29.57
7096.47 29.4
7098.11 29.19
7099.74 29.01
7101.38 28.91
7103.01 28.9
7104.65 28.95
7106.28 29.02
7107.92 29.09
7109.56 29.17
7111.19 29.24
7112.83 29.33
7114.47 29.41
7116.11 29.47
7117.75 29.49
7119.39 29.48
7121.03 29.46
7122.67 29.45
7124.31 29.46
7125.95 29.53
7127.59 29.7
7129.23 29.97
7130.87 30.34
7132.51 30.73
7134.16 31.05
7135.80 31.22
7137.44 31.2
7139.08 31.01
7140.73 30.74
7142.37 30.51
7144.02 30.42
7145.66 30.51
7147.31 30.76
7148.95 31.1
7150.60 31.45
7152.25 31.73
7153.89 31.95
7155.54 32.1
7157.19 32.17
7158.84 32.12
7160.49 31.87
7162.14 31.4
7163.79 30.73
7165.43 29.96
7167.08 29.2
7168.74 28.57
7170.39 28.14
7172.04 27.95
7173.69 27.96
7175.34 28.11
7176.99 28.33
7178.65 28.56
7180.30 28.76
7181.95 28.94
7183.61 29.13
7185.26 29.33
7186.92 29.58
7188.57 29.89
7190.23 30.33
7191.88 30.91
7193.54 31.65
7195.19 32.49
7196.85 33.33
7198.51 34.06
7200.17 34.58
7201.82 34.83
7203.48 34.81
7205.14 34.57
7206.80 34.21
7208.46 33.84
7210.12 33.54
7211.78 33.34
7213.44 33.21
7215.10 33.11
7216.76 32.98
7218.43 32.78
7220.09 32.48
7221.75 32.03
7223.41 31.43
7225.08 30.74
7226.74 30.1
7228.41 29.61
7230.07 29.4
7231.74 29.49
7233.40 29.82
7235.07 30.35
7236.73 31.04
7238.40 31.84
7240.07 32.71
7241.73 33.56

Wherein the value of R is 1.6 angstroms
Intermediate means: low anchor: 33.5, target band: 30.1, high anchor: 28.4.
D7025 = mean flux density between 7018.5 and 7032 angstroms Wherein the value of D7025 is 30.2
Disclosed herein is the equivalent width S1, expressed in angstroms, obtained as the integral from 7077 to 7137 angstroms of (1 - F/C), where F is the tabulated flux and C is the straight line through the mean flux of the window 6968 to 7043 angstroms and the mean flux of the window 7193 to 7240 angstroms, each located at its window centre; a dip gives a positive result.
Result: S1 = 4.0 angstroms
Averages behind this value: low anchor 30.7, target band 29.4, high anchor 32.4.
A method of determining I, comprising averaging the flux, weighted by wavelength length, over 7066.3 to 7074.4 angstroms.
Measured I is 28.7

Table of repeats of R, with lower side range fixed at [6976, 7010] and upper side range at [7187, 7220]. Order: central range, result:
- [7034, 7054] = 1.53 angstroms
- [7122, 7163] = 2.15 angstroms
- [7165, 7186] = 2.66 angstroms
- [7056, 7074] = 1.58 angstroms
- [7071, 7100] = 3.04 angstroms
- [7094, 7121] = 2.64 angstroms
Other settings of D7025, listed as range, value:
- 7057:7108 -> 29.1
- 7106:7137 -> 29.7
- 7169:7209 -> 31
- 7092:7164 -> 30.2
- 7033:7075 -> 29.5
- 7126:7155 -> 30.8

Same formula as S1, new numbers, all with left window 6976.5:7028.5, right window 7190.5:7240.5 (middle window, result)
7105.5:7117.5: 1.01 angstroms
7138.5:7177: 2.02 angstroms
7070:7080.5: 1.13 angstroms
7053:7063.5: 0.60 angstroms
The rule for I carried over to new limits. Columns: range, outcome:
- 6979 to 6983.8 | 28.7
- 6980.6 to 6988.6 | 29.8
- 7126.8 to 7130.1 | 29.9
